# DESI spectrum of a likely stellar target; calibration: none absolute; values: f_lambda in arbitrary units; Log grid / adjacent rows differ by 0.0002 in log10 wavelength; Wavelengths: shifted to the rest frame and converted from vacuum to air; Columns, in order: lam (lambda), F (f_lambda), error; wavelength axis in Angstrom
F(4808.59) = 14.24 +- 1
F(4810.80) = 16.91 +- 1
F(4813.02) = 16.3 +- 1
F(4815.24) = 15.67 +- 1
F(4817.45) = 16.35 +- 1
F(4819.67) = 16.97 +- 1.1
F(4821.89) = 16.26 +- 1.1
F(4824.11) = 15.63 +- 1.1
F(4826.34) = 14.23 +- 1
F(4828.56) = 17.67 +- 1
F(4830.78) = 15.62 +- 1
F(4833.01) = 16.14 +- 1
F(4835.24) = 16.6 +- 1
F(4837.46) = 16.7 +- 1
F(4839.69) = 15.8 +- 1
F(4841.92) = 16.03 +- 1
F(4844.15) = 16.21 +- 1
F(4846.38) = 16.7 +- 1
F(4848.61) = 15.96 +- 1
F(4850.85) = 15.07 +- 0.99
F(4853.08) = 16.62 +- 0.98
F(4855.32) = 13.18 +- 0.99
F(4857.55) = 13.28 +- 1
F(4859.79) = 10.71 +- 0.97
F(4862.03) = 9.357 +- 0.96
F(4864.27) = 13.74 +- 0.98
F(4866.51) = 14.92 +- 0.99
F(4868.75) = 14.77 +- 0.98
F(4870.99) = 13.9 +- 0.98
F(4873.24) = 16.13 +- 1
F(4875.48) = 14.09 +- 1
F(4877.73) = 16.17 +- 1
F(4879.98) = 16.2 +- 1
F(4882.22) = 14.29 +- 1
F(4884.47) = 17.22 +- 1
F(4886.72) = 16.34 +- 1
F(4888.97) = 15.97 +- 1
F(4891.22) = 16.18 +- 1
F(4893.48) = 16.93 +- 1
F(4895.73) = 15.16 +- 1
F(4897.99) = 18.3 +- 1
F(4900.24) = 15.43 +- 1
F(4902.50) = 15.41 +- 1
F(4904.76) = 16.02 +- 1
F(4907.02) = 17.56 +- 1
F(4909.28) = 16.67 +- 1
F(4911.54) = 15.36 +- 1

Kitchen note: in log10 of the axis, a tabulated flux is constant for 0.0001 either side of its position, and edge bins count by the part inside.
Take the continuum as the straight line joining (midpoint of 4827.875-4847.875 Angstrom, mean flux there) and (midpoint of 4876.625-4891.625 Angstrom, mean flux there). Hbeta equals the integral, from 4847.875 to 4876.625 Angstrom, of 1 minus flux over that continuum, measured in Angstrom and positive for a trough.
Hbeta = 3.98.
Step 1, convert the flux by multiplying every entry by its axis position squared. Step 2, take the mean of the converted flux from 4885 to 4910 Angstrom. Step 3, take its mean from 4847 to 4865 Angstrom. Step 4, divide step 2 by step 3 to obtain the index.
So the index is 1.23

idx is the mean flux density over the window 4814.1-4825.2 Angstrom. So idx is 16.2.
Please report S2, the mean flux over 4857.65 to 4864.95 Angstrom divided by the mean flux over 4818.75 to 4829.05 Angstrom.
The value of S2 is 0.71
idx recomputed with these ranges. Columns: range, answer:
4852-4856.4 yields 14.9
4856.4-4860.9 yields 12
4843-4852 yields 16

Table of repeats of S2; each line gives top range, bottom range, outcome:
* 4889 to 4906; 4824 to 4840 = 1.01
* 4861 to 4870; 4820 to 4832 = 0.83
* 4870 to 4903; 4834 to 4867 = 1.08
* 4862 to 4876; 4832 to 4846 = 0.87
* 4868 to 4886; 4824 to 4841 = 0.96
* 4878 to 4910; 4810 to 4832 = 1.01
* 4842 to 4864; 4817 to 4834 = 0.88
